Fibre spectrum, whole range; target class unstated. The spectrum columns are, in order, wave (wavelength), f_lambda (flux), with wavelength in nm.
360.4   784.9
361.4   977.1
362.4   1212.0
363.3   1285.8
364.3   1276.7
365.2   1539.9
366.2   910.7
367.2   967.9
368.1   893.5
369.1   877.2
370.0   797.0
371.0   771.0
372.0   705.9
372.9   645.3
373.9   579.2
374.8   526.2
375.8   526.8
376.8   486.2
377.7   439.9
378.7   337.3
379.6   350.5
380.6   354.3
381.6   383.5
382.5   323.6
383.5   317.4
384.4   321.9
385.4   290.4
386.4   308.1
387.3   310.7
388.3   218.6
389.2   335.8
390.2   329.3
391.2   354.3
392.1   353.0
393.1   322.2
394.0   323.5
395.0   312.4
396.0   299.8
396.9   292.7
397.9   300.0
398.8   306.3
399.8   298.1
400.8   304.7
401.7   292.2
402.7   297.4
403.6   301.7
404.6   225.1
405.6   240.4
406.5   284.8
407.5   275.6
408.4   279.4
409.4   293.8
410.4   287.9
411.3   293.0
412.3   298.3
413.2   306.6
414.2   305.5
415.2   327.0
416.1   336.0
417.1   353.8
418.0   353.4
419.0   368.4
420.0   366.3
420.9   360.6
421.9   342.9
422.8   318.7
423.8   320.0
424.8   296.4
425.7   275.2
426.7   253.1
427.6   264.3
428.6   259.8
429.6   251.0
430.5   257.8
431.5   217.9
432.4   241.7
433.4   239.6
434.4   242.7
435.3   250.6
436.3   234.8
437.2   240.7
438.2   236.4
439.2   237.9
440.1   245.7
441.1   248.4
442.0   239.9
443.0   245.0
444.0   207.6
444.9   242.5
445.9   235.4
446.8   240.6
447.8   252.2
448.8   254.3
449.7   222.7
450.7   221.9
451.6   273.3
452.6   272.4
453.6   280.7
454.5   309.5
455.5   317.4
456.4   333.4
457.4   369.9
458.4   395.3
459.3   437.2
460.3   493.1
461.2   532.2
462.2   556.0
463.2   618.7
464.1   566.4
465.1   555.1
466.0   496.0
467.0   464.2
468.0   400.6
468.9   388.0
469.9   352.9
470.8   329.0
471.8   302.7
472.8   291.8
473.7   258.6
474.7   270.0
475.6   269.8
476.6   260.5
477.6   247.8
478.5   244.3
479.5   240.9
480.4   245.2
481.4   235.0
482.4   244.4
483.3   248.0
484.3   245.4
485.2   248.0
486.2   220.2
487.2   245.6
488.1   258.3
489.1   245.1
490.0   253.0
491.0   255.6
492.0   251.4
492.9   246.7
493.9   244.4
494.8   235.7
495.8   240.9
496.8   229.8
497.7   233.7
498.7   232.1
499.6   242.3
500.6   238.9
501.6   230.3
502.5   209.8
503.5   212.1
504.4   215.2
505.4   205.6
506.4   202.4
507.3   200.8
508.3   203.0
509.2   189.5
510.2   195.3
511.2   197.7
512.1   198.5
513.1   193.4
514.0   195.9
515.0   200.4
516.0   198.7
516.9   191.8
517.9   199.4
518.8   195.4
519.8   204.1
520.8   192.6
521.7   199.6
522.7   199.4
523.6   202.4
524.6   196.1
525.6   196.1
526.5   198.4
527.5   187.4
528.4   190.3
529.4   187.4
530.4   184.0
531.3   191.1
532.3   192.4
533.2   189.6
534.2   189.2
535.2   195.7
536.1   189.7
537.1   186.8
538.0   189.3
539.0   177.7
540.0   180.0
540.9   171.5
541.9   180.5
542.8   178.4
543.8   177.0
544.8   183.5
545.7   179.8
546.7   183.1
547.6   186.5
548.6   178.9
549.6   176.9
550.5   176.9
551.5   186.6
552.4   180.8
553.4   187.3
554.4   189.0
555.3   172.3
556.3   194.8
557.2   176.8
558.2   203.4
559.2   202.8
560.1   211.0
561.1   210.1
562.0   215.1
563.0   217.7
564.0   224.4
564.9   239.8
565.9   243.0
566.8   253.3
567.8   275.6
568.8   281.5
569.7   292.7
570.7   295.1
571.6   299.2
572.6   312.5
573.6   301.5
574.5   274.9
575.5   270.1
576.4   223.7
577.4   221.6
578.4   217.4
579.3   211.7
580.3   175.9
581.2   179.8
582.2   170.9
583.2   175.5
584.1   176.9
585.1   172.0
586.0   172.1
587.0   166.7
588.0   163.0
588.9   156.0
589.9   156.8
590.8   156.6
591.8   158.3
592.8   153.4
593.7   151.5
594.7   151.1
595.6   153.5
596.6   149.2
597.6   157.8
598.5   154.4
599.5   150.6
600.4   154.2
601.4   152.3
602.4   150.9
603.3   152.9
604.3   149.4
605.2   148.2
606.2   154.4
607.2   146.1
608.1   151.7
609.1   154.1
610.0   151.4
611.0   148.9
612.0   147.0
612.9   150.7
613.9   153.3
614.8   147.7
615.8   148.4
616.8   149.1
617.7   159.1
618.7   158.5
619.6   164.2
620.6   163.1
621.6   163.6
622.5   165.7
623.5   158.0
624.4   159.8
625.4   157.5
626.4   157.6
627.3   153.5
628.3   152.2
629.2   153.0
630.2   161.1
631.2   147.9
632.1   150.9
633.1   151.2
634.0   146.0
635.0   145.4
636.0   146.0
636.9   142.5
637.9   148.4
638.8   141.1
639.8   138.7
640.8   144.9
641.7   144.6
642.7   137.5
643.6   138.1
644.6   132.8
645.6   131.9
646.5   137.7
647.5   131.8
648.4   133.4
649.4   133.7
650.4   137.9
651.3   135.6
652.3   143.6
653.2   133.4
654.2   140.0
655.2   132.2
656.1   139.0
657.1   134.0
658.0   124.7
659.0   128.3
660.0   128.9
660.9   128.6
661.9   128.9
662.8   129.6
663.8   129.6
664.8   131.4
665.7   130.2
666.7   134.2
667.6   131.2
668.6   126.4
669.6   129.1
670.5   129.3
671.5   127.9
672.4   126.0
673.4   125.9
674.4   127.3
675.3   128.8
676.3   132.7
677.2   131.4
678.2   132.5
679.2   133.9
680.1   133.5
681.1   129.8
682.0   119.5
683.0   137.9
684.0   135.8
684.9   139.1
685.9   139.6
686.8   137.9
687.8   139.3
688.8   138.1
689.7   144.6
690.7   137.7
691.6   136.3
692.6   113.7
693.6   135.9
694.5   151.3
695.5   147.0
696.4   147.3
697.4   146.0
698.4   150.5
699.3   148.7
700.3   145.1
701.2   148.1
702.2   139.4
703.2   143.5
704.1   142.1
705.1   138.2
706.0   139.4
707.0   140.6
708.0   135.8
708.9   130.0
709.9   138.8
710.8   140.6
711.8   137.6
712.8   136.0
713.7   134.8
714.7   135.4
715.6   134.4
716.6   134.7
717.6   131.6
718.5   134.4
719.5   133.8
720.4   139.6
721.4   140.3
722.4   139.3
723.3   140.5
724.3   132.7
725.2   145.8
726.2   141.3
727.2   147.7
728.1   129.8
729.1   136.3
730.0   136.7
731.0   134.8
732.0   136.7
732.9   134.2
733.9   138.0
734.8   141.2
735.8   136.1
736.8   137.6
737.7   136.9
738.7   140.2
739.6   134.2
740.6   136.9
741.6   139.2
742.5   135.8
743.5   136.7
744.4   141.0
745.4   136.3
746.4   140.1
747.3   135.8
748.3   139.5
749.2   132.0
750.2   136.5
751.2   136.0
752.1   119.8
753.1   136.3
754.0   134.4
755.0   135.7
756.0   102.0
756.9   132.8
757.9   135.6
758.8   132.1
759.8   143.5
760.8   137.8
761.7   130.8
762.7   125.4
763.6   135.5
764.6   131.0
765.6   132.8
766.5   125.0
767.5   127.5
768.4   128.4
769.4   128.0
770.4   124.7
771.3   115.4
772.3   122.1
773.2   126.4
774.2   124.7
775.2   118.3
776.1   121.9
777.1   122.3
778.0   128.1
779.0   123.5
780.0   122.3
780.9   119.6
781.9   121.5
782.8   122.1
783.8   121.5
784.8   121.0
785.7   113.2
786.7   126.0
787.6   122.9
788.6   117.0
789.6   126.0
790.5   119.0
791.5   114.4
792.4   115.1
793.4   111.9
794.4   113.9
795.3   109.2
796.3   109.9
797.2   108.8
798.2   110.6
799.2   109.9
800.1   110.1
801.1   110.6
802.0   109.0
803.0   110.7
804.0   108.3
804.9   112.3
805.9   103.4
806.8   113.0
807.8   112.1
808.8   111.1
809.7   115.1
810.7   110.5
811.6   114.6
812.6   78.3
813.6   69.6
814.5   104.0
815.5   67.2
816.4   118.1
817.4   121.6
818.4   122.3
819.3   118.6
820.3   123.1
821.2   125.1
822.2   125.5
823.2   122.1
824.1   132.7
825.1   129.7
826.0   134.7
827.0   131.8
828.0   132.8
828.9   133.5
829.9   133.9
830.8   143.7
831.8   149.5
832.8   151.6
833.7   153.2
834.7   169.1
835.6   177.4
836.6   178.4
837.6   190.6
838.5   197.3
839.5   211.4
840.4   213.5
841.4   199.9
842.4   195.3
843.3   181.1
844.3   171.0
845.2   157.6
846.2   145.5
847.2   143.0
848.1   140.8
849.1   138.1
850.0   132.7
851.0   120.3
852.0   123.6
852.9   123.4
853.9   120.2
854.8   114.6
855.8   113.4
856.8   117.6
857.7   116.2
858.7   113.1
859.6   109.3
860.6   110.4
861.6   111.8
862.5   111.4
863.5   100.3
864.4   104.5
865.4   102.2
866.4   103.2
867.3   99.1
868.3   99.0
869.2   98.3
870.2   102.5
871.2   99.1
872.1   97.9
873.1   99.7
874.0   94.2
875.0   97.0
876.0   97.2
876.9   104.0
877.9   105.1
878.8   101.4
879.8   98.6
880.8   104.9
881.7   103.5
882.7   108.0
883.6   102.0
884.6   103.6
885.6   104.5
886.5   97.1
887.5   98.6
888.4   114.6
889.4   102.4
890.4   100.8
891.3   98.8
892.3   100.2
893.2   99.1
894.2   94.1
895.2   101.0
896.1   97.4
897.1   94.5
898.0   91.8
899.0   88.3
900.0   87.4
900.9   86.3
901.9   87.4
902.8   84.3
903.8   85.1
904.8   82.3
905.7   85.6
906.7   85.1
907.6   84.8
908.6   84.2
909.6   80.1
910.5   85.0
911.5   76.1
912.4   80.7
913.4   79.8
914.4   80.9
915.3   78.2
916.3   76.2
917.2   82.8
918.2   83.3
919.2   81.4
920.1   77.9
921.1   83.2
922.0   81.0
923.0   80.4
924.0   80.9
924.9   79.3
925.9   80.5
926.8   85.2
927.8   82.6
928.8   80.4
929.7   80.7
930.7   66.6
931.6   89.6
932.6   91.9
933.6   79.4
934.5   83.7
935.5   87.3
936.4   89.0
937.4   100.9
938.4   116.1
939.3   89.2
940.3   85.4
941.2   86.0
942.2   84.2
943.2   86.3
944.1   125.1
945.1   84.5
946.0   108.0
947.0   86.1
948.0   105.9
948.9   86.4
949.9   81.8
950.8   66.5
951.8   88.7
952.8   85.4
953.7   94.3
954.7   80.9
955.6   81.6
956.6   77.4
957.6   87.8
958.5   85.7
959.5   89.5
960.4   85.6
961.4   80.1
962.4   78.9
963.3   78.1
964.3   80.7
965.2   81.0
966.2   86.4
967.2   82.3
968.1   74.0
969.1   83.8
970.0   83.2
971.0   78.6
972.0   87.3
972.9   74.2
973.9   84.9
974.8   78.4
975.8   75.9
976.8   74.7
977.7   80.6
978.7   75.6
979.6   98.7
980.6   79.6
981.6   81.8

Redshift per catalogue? 2.00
